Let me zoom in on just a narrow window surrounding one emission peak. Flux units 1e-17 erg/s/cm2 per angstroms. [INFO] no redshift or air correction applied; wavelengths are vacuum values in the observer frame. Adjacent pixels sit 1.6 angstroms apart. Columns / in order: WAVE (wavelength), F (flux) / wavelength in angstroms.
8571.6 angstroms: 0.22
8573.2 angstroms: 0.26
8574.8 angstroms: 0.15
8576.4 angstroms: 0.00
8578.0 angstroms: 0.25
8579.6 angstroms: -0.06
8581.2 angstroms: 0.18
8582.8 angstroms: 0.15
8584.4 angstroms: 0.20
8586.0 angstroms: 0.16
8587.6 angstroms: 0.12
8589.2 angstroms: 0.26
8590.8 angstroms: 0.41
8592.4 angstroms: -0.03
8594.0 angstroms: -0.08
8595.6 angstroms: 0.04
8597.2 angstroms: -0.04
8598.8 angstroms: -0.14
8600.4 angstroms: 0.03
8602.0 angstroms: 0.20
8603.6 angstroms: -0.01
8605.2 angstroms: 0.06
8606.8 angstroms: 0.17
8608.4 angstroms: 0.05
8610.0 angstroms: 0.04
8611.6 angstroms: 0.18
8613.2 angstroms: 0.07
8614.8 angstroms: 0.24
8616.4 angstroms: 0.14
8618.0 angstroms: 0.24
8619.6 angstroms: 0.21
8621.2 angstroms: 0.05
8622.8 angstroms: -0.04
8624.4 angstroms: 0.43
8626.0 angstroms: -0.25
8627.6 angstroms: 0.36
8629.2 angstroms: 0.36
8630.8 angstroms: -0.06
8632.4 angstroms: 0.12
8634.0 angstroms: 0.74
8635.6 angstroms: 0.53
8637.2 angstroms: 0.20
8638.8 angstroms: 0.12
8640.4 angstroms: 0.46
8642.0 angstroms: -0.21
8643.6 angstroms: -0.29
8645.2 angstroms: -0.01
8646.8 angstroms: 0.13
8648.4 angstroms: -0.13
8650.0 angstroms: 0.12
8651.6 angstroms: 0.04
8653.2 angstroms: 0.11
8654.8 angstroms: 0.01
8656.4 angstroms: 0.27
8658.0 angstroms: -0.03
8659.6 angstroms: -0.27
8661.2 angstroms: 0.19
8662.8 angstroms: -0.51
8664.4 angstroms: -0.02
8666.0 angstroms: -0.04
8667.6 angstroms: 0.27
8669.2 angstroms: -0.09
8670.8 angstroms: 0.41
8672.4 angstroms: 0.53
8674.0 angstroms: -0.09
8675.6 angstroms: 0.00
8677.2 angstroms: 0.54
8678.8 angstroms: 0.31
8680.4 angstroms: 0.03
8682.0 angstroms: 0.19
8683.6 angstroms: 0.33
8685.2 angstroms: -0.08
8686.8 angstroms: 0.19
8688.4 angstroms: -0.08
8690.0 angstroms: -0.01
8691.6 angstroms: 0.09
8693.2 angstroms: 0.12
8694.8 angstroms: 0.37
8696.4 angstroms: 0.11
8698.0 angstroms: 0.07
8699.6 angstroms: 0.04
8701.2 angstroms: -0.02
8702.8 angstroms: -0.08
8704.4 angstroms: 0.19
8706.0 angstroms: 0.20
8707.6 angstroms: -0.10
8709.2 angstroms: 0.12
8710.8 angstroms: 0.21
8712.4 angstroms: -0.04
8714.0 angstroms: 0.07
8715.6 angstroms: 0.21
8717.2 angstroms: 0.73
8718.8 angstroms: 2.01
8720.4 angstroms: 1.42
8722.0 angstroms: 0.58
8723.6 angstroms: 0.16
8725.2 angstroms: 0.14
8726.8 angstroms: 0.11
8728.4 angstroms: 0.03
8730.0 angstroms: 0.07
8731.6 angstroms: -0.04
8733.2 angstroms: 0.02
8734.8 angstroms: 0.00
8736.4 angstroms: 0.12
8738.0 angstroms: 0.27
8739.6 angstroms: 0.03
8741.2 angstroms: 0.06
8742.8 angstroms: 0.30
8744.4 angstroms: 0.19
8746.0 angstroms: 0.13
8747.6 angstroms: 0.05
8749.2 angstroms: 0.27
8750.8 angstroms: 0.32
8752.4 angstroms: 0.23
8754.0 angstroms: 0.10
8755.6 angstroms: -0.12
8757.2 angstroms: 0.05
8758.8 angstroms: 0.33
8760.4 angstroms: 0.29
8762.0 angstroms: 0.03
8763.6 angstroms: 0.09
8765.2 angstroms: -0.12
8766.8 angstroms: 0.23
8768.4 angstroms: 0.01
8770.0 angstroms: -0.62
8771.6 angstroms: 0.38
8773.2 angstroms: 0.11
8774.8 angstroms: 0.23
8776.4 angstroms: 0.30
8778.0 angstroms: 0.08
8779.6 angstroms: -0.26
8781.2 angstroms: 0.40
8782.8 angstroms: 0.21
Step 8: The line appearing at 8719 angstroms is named [O III] 5007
